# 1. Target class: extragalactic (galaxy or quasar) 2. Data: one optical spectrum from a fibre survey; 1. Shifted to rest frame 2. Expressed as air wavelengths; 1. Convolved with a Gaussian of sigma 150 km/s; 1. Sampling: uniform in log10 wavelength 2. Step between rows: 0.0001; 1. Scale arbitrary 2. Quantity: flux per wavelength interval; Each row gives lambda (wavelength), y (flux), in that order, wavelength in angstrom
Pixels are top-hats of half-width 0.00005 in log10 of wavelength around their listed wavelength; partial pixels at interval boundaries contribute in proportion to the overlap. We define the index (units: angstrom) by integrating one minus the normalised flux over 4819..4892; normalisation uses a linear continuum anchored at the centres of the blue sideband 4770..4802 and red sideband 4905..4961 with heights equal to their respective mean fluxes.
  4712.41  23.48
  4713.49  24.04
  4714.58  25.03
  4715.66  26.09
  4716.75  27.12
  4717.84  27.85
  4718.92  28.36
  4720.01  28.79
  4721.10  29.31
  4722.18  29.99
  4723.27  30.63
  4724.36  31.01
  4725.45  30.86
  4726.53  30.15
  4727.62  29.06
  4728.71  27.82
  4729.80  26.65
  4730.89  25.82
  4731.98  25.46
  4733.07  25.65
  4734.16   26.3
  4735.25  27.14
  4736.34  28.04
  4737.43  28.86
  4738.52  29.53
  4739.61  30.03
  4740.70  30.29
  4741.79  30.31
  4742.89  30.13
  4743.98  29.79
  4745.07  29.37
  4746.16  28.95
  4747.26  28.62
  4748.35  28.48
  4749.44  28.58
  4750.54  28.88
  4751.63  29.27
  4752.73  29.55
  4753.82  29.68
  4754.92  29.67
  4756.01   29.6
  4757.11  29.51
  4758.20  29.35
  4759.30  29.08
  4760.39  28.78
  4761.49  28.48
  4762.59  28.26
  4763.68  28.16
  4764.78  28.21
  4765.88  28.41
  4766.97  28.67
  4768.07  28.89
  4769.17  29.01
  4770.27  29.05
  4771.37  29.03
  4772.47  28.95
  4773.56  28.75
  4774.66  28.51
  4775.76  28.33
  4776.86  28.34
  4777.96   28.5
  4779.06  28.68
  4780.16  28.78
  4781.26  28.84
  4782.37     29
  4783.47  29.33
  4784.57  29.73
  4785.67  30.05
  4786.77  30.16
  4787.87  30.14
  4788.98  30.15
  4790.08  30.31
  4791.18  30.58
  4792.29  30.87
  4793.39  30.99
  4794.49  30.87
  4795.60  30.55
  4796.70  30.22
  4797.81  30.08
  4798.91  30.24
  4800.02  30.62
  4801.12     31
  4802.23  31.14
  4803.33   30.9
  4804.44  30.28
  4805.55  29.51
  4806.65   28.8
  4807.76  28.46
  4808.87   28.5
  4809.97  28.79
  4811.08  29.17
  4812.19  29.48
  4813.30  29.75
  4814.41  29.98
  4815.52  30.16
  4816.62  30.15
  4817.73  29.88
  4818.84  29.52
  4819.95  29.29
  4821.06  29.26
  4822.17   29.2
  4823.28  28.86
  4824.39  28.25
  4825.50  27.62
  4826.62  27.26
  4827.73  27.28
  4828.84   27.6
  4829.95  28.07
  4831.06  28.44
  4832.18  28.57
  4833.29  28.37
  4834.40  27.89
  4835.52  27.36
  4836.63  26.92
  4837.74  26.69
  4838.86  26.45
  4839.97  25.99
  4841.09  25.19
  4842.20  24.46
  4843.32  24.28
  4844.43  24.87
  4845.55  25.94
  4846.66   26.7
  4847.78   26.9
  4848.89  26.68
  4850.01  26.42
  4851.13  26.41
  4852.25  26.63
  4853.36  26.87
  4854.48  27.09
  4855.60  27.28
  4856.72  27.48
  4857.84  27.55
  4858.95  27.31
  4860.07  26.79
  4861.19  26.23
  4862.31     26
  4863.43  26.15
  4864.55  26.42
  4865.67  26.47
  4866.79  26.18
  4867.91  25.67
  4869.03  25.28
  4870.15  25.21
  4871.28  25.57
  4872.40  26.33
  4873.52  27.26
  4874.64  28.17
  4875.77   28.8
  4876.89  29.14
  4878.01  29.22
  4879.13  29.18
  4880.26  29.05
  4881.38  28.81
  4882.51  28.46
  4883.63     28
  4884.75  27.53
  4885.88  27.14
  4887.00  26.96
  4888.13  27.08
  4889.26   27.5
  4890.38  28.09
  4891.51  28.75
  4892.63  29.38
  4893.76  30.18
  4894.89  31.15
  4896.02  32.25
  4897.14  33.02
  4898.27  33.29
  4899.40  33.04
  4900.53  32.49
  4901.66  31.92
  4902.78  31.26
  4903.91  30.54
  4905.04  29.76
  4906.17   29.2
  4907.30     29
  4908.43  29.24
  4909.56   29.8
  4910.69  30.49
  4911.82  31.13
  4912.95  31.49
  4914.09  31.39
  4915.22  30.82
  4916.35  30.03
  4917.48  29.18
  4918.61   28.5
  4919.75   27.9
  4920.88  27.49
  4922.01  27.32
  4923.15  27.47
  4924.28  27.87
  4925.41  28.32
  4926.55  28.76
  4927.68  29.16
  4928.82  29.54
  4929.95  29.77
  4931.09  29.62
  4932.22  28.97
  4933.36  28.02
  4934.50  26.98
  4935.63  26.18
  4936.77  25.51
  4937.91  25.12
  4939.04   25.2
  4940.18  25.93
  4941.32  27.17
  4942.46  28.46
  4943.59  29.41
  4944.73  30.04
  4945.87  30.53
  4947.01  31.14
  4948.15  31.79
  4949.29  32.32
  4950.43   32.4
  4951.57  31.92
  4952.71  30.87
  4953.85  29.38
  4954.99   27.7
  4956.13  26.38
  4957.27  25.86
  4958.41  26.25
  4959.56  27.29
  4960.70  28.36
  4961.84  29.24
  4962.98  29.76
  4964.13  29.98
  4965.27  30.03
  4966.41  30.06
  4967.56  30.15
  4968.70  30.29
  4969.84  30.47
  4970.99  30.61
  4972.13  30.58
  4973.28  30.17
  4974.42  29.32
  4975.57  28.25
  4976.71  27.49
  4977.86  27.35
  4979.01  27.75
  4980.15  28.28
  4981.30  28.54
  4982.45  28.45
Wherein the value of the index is 5.2 angstrom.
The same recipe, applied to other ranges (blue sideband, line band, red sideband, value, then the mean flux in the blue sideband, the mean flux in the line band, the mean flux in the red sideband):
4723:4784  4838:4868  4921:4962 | 2.4 angstrom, 28.8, 26.3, 28.5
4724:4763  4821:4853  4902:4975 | 2.2 angstrom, 28.8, 27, 29.1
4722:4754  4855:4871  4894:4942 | 1.5 angstrom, 28.8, 26.4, 29.3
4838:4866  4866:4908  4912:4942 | -2.6 angstrom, 26.3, 28.9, 28.2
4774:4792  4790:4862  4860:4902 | 1.6 angstrom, 29.3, 28.3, 28.4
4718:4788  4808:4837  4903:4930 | 0.4 angstrom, 28.9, 28.7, 29.4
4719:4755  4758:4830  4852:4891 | -2.9 angstrom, 28.8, 29.3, 27.2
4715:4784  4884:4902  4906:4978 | -0.6 angstrom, 28.7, 29.9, 29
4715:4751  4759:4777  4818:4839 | -0.1 angstrom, 28.6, 28.7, 28.1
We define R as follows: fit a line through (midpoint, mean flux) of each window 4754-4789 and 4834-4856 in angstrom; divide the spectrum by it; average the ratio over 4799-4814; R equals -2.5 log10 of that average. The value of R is -0.08 mag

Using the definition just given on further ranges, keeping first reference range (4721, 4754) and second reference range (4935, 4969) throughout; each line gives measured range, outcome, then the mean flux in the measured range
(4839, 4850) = 0.12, 25.7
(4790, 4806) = -0.06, 30.6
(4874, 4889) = 0.02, 28.2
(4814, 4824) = -0.03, 29.6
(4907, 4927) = -0.02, 29.2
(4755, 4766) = 0.00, 28.8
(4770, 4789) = -0.01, 29.1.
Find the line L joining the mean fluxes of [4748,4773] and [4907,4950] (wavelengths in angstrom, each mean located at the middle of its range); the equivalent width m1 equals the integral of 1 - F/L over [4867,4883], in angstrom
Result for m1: 0.75 angstrom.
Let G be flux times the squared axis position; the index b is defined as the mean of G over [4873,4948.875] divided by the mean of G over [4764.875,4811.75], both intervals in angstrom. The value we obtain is 1.04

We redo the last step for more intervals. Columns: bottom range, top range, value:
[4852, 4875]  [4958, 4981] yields 1.14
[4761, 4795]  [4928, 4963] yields 1.05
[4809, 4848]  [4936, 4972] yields 1.10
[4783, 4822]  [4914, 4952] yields 1.01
